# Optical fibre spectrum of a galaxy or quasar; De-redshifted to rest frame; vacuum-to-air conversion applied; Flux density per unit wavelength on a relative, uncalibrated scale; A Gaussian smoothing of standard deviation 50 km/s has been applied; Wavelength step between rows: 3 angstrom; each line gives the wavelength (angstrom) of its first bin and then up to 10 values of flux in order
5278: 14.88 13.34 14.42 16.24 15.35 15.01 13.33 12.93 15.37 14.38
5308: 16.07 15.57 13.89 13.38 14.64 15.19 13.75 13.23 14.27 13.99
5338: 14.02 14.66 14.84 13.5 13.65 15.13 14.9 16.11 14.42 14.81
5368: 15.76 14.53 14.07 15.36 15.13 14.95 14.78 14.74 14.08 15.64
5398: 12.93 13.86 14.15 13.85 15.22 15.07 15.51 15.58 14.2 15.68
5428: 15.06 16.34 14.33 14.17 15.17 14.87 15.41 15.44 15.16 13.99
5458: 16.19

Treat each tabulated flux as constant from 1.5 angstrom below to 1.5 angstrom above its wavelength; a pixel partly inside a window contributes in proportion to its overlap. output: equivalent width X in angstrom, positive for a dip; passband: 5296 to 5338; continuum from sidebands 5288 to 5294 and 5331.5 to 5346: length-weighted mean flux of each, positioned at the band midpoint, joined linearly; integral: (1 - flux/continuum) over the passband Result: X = 1.3 angstrom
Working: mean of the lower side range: 15.3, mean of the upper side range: 14.3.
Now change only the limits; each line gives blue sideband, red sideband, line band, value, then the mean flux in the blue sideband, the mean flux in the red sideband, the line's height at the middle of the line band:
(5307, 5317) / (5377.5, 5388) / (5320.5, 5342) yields 1.0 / 14.9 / 15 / 14.9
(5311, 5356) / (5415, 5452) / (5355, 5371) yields -0.7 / 14.2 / 15.1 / 14.5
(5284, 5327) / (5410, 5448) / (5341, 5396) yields 0.4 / 14.7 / 15.1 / 14.9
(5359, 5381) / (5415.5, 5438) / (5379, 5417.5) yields 1.1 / 14.9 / 15.1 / 15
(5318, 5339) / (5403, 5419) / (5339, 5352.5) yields 0.1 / 14.1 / 14.9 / 14.3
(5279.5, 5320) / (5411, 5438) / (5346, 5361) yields 0.1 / 14.6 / 15.1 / 14.8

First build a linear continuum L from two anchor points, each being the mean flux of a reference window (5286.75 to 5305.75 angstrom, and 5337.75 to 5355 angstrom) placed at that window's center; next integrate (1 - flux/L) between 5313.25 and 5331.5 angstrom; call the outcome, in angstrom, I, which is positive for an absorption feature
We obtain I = 0.5 angstrom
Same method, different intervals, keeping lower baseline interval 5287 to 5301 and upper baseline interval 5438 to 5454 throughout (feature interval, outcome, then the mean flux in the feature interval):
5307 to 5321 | -0.14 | 14.7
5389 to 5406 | 0.84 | 14.2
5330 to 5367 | 0.39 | 14.5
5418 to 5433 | -0.29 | 15.3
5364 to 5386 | -0.20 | 14.9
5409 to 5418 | -0.18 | 15.3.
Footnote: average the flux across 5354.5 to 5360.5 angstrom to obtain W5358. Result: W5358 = 15.5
